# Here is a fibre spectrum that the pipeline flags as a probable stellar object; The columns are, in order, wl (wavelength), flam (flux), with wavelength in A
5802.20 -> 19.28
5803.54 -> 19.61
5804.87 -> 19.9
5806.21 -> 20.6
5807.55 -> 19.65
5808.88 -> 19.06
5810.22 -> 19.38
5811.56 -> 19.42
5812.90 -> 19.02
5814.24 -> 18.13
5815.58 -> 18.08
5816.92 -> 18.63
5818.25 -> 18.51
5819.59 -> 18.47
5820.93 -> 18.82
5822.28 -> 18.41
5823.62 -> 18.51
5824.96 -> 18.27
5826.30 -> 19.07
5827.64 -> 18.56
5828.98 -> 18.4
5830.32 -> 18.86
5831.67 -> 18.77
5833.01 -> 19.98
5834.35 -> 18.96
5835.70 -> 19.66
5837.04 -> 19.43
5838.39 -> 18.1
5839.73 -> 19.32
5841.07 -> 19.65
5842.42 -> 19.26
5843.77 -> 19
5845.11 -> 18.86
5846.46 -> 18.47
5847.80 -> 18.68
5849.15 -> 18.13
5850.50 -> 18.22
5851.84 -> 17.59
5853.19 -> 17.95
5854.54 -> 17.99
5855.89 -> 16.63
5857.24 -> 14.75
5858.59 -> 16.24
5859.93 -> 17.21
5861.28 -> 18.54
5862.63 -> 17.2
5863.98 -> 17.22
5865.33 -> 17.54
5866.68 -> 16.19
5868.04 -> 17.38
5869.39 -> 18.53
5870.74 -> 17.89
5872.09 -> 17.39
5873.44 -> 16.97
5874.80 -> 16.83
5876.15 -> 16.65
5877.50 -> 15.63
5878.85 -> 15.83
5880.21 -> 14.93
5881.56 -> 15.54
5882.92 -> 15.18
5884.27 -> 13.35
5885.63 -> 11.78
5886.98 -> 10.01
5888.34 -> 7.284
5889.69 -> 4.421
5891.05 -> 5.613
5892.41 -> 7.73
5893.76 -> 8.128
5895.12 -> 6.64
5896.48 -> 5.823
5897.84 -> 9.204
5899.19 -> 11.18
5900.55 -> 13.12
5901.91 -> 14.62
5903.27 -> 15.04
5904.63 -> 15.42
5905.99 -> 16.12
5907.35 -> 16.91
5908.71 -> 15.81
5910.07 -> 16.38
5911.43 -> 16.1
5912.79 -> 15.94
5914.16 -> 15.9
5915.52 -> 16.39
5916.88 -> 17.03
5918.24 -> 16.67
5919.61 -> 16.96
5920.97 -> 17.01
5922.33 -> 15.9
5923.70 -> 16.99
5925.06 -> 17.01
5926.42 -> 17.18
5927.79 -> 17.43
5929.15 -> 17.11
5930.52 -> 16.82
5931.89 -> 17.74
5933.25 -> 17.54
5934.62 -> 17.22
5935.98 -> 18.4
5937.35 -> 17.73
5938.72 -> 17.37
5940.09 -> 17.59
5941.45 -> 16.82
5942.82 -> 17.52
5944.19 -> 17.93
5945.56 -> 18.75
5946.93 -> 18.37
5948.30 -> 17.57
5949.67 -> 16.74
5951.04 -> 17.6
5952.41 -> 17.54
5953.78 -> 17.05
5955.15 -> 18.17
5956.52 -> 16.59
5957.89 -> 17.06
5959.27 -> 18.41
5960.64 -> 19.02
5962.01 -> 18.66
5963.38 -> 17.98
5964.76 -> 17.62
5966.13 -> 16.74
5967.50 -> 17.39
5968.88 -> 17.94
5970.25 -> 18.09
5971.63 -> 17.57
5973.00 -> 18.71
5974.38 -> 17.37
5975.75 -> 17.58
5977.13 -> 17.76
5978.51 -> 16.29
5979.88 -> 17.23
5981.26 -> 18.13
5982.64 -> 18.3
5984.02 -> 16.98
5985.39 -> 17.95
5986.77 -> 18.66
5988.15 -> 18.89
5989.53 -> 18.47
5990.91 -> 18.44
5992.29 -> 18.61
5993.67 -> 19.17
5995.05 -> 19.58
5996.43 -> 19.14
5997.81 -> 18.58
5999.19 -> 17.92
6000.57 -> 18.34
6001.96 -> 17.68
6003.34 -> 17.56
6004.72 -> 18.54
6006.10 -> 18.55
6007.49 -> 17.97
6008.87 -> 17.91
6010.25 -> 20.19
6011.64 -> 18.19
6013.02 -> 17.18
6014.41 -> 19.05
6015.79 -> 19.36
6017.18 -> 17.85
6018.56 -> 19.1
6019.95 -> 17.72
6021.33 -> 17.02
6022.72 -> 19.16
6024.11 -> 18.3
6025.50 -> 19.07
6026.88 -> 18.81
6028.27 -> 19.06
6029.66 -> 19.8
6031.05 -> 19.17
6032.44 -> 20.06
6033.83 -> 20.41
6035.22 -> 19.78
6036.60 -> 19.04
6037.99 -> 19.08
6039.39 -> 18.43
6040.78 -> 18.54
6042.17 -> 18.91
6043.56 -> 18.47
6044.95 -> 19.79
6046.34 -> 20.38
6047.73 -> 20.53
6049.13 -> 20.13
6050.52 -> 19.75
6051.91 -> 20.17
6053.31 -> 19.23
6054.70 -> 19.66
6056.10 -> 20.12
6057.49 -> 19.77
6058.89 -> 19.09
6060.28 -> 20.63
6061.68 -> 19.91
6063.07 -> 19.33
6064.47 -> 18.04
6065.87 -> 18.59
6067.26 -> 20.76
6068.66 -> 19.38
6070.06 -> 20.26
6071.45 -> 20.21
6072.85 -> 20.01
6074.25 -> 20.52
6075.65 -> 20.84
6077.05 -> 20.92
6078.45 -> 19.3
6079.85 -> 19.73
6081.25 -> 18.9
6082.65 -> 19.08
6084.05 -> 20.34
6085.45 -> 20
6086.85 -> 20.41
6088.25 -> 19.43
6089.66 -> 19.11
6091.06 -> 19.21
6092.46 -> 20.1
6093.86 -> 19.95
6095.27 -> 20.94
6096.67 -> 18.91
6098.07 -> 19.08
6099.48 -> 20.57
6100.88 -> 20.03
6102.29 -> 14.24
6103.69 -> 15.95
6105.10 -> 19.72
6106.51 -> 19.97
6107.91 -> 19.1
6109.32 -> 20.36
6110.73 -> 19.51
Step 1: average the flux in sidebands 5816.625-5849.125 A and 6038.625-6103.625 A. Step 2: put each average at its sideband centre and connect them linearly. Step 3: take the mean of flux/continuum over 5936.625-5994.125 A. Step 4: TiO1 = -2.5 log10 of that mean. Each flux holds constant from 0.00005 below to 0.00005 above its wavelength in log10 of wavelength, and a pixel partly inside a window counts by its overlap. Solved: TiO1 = 0.08 mag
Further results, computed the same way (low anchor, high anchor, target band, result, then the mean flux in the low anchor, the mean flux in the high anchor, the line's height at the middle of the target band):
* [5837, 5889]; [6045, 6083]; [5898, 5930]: 0.10 mag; 16.7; 19.8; 17.5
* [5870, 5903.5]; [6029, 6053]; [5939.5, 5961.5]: -0.16 mag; 12.2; 19.5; 15.3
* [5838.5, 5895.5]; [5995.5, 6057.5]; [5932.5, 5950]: -0.04 mag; 15.5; 19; 17.1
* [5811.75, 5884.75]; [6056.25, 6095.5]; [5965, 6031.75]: 0.05 mag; 17.8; 19.8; 19.1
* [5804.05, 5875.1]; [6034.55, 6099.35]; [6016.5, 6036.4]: 0.03 mag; 18.4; 19.7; 19.4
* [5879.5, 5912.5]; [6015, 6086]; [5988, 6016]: -0.09 mag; 12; 19.5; 17.1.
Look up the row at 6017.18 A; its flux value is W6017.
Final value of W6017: 17.85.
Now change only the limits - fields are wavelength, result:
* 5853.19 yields 17.95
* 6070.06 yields 20.26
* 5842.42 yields 19.26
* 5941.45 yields 16.82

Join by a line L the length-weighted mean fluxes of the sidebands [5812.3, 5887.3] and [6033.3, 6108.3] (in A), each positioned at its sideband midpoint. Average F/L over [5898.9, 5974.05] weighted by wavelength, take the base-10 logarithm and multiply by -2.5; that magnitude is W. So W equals 0.08 mag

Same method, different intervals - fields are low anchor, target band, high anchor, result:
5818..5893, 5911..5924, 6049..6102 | 0.07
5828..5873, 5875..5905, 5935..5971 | 0.48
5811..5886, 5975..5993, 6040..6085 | 0.06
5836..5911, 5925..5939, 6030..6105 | -0.06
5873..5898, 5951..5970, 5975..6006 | -0.09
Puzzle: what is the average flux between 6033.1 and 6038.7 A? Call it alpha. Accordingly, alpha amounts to 19.6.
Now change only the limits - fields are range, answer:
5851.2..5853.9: 17.7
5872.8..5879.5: 16.4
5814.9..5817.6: 18.4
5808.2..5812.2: 19.3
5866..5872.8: 17.5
